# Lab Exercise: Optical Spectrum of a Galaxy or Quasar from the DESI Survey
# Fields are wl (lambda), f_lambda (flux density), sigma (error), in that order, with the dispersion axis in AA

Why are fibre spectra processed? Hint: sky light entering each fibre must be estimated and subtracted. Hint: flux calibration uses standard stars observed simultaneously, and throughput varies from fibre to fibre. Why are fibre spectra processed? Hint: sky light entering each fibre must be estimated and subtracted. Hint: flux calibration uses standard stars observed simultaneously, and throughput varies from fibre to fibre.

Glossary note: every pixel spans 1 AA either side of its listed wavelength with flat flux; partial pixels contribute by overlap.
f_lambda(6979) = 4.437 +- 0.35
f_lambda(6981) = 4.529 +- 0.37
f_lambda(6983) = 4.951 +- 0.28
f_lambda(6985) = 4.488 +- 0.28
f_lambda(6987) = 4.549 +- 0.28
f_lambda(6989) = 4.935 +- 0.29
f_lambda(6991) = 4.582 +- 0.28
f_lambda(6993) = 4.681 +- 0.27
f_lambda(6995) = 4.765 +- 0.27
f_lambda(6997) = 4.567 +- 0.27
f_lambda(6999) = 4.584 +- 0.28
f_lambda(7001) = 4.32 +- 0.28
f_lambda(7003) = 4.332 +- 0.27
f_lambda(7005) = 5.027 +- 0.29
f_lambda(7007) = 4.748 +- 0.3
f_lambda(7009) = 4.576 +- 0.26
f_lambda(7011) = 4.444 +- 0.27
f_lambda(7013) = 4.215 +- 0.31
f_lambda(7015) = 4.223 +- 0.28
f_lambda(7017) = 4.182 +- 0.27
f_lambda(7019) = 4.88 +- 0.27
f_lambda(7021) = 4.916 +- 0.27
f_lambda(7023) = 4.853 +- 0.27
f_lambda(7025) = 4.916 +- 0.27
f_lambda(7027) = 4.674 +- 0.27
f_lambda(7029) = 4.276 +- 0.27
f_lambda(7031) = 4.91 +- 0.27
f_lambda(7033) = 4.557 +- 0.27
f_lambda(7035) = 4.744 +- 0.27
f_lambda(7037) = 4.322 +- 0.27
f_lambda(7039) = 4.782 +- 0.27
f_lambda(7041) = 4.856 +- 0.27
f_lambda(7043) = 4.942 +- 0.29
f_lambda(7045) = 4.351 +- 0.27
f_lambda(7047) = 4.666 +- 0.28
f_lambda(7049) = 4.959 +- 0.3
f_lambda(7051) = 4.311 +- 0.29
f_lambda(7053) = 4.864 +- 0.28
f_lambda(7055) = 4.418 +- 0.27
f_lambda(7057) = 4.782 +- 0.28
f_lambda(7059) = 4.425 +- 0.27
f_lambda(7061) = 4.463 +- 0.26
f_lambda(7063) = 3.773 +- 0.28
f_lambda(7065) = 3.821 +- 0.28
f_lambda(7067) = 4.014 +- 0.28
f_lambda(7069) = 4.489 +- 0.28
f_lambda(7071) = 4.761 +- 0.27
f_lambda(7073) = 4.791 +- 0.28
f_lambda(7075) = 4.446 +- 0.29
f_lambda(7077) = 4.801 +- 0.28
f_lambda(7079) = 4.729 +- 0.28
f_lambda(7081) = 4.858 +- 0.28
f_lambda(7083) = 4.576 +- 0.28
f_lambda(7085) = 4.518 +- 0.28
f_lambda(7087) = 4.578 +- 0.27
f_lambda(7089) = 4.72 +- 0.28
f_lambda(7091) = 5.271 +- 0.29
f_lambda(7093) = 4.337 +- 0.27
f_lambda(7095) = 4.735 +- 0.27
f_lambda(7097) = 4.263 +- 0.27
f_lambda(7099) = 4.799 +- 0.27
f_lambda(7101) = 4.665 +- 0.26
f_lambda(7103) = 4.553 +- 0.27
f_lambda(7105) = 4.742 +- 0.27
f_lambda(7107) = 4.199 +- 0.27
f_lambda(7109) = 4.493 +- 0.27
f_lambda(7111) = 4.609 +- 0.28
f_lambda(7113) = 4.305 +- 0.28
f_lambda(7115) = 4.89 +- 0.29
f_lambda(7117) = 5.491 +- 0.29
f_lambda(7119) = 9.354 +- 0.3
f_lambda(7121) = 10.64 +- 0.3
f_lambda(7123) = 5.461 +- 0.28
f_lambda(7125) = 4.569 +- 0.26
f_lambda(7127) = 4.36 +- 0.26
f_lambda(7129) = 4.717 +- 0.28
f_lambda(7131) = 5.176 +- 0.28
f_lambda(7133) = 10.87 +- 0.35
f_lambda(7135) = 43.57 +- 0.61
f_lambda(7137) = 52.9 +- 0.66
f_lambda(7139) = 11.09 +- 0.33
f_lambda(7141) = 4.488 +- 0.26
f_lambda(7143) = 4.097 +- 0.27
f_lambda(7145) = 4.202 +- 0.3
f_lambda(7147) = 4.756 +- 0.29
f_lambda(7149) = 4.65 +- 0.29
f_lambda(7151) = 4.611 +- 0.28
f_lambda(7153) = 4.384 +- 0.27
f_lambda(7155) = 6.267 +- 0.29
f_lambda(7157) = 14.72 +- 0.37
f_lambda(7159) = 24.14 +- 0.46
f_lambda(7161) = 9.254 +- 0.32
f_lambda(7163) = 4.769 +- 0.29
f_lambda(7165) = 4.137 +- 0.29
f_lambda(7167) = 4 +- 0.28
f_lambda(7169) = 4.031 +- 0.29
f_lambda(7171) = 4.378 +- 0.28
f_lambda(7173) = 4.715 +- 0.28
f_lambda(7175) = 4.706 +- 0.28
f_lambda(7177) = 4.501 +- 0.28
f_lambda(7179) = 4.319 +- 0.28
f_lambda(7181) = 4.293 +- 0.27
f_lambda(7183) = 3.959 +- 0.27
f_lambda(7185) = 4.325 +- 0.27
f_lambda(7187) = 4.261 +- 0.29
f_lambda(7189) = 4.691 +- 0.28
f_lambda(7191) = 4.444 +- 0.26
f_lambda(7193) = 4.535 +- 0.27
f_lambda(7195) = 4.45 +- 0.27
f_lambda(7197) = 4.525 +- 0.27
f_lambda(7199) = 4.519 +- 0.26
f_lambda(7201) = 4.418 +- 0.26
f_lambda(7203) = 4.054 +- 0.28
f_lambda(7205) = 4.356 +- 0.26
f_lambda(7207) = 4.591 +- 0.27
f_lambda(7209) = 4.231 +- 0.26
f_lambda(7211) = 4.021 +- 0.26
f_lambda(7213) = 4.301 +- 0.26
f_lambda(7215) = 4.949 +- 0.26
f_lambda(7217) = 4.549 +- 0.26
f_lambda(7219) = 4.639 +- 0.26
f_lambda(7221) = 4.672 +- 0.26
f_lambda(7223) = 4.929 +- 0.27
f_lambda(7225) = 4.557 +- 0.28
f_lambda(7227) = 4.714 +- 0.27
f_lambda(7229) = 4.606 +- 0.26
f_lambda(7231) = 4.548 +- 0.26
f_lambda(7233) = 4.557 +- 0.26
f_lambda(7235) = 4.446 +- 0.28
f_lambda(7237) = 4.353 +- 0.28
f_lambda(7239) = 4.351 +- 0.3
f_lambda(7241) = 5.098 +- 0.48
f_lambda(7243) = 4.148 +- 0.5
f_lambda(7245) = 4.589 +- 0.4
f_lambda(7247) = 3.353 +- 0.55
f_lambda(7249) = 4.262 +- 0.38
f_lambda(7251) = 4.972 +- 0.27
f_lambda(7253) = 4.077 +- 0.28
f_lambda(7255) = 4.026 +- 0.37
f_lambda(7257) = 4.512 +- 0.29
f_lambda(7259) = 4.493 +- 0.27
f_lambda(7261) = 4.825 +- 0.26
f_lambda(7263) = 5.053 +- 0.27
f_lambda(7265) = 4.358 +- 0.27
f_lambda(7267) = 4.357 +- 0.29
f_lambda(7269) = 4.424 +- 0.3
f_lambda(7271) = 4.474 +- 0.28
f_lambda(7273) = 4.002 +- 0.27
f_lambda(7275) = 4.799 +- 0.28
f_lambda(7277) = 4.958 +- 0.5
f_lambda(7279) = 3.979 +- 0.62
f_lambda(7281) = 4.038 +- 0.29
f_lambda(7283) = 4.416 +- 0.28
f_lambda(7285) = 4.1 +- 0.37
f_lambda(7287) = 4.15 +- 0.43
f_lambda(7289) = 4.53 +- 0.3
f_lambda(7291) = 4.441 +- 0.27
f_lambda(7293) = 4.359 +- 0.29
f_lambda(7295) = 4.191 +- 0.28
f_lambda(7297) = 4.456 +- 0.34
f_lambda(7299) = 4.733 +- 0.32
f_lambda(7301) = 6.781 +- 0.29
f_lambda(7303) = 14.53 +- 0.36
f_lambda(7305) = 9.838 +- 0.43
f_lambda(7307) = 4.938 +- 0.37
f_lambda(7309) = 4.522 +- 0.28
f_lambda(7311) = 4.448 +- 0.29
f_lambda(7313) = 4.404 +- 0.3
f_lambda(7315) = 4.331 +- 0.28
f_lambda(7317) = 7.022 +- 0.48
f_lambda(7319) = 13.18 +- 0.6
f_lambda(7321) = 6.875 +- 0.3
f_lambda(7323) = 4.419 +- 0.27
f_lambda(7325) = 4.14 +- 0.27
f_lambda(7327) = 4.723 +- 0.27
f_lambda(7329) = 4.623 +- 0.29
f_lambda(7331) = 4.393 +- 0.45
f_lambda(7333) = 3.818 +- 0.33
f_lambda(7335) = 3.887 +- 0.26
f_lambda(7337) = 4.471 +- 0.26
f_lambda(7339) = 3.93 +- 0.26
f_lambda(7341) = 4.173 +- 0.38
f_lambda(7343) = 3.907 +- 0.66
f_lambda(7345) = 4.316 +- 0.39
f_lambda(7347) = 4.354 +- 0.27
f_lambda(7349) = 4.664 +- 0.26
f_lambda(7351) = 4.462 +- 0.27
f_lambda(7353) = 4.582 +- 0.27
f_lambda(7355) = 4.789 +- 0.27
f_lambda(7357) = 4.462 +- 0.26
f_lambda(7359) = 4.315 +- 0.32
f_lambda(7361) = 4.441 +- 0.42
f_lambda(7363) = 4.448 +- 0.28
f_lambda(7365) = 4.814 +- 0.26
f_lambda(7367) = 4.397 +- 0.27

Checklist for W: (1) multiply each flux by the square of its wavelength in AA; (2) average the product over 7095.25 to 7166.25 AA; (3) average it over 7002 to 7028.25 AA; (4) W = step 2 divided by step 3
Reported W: 2.0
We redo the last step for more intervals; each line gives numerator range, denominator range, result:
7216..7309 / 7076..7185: 0.69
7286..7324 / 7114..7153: 0.62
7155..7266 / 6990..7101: 1.16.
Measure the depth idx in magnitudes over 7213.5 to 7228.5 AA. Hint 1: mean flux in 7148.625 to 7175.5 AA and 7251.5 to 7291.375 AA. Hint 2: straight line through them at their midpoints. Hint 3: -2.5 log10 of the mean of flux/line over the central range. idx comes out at 0.20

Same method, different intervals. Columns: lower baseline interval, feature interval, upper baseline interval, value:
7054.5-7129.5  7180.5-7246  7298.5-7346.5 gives 0.184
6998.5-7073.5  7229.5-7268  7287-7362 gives 0.141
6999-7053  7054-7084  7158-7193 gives 0.110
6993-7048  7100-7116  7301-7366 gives 0.061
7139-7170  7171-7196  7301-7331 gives 0.479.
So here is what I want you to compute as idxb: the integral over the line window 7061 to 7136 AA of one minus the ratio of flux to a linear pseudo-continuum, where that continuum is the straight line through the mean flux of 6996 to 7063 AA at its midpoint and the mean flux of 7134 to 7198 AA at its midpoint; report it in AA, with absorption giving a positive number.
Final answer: 7.1 AA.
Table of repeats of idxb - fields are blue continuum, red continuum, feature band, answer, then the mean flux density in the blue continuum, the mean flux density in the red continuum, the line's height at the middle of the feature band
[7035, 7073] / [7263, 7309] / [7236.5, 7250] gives 2.0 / 4.51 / 5.2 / 5.07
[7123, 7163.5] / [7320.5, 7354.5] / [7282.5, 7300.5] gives 4.8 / 11.3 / 4.42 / 6.06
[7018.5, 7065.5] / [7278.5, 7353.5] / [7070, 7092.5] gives -0.1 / 4.61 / 5.2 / 4.69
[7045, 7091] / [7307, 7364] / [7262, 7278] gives 0.8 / 4.55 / 4.86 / 4.78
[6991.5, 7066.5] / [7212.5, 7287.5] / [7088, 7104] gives -0.5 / 4.57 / 4.47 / 4.54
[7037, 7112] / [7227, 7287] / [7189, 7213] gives 0.4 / 4.57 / 4.42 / 4.47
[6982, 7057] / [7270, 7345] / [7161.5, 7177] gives 1.2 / 4.63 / 5.2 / 4.93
